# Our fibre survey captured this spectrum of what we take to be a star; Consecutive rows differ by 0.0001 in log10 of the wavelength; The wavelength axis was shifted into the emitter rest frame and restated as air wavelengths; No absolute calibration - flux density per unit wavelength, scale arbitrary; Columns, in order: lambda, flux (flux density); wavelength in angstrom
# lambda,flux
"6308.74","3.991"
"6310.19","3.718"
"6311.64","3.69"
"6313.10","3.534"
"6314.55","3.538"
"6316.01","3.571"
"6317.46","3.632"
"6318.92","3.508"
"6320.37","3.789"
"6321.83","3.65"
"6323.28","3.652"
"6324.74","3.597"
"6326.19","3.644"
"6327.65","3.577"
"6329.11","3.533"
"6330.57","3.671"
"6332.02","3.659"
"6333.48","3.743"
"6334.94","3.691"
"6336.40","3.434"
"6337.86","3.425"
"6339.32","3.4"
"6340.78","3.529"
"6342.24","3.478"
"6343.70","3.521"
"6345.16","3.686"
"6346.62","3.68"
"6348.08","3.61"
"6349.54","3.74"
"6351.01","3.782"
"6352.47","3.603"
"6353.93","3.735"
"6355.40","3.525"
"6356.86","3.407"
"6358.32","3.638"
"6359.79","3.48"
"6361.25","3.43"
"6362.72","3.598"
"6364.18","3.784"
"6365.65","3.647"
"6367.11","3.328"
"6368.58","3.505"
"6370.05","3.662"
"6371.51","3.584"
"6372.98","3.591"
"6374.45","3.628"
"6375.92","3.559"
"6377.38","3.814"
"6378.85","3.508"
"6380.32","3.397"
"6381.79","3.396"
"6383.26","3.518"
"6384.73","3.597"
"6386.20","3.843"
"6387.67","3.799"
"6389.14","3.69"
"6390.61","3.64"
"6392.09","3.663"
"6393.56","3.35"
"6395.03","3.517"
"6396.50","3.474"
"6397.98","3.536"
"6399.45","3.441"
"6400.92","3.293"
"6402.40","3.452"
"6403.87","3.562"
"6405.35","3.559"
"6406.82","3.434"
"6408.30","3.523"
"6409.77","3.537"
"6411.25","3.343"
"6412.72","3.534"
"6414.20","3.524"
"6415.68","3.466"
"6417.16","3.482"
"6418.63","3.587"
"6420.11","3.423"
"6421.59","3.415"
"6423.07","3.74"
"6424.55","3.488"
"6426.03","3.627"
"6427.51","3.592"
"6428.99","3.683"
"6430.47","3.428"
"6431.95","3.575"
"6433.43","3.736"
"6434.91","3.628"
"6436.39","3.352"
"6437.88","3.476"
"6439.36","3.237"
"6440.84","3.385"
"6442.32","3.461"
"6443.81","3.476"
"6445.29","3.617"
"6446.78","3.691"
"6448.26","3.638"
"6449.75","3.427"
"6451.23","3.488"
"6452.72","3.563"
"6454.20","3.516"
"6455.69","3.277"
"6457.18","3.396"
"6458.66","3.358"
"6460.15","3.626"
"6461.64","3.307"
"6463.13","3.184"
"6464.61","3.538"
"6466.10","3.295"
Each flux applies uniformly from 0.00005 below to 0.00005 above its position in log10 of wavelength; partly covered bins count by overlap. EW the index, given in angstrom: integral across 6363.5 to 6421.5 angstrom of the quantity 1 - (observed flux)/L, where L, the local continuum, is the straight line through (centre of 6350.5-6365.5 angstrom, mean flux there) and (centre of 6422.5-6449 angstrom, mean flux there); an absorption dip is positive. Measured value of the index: 0.5 angstrom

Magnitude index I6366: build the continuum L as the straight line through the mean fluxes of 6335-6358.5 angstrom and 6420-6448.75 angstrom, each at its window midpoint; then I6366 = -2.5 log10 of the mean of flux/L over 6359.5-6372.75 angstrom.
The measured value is 0.00 mag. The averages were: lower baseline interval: 3.58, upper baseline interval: 3.53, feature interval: 3.56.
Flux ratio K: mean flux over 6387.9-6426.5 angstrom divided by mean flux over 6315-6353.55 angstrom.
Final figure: 1.0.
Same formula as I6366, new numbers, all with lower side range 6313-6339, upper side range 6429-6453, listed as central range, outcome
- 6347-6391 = -0.010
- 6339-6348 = 0.008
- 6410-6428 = 0.004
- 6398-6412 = 0.023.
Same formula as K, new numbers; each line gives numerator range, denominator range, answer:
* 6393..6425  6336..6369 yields 0.98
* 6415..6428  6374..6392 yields 0.98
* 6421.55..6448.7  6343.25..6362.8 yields 0.98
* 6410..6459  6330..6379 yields 0.98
